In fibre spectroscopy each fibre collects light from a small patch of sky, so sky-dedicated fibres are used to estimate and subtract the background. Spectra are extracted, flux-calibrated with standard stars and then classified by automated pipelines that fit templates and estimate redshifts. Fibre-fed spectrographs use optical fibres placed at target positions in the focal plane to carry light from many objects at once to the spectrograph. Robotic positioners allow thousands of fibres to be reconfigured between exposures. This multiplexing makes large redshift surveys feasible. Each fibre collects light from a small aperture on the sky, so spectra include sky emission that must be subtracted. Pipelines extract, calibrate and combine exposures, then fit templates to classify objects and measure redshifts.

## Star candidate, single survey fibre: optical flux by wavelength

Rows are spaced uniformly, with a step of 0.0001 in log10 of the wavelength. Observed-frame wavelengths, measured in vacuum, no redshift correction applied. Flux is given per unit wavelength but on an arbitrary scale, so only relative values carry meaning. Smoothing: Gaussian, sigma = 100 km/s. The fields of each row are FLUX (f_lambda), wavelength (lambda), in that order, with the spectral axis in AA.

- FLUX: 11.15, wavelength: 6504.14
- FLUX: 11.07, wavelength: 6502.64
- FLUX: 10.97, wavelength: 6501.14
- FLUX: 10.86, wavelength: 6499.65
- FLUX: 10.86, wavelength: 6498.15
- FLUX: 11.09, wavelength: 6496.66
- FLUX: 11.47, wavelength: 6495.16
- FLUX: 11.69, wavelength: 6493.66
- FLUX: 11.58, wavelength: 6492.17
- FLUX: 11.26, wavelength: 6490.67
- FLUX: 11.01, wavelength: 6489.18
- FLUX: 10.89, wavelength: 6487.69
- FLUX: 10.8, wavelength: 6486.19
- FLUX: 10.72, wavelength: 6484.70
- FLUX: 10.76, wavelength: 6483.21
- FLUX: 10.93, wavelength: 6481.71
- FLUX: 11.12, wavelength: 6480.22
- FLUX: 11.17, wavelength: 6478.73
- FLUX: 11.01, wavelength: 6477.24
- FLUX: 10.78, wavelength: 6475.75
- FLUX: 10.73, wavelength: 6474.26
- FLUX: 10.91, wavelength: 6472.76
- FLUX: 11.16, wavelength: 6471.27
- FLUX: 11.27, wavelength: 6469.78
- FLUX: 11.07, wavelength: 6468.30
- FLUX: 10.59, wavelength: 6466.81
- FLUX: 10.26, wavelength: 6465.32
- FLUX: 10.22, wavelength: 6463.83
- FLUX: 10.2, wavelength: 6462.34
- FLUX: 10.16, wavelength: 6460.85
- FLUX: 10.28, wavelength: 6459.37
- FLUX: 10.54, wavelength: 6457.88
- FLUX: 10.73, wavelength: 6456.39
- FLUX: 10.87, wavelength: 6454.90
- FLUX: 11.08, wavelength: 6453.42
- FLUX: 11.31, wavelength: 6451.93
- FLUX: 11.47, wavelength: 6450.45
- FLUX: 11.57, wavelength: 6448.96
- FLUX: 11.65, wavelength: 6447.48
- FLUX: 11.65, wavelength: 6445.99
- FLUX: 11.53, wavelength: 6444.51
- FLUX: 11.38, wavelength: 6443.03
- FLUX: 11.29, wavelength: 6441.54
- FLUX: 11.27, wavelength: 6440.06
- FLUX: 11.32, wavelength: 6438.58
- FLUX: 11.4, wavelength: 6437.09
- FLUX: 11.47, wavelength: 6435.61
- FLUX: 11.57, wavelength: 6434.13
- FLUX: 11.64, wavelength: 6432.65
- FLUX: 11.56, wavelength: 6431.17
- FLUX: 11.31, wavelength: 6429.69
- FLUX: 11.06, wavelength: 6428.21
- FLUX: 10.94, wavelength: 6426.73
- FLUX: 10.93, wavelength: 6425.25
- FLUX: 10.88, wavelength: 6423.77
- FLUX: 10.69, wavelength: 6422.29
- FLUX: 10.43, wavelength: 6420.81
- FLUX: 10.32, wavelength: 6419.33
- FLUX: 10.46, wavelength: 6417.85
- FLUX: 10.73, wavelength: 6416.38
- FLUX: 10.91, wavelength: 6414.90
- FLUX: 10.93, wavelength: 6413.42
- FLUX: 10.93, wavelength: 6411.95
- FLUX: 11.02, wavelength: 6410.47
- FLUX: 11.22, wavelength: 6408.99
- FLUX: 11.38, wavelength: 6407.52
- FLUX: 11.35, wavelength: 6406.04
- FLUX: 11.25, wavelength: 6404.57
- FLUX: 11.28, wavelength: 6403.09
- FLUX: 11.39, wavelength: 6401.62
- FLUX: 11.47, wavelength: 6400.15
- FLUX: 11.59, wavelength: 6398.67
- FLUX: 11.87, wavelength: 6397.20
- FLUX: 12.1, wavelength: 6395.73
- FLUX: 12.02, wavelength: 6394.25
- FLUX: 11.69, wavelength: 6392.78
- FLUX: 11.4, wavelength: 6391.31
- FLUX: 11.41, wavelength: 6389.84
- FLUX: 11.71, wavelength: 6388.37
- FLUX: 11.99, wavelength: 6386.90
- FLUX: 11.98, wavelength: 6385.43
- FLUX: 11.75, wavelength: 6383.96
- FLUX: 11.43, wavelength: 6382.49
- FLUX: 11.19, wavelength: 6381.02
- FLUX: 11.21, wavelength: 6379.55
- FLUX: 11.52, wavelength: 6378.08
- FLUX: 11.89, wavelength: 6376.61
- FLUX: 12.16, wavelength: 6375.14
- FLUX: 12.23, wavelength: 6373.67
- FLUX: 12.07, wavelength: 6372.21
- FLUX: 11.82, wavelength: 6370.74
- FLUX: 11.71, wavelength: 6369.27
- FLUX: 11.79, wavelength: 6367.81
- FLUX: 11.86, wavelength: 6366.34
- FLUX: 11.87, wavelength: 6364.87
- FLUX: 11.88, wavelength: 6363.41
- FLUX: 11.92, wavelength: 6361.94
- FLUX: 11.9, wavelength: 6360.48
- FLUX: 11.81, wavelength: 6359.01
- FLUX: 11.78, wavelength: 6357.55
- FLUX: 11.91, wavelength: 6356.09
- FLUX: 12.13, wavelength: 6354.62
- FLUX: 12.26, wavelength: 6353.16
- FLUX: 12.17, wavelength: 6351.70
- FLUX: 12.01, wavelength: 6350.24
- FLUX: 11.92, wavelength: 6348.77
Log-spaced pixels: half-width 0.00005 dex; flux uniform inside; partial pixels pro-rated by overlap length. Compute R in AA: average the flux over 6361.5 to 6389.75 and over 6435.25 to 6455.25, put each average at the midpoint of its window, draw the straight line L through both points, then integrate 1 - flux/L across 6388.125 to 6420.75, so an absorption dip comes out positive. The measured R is 1.0 AA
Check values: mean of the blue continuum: 11.8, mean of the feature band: 11.3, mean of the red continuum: 11.4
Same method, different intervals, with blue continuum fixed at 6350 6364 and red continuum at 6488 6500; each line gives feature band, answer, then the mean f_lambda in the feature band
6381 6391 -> 0.1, 11.7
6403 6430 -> 1.7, 10.9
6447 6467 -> 1.2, 10.8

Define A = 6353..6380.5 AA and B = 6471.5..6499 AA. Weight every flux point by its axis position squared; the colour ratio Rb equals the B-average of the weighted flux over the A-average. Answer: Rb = 0.97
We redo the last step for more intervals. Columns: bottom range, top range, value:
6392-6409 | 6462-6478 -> 0.95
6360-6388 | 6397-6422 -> 0.95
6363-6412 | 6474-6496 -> 0.98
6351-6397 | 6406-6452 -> 0.96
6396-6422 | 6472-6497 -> 1.02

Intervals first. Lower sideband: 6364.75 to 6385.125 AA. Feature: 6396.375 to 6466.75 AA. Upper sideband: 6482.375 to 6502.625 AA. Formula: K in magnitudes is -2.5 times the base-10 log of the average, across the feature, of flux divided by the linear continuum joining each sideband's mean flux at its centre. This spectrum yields 0.03 mag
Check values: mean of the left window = 11.7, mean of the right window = 11.1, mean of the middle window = 11.1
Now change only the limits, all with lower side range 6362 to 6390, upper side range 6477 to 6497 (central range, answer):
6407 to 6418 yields 0.06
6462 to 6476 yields 0.05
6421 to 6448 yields 0.01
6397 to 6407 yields 0.02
